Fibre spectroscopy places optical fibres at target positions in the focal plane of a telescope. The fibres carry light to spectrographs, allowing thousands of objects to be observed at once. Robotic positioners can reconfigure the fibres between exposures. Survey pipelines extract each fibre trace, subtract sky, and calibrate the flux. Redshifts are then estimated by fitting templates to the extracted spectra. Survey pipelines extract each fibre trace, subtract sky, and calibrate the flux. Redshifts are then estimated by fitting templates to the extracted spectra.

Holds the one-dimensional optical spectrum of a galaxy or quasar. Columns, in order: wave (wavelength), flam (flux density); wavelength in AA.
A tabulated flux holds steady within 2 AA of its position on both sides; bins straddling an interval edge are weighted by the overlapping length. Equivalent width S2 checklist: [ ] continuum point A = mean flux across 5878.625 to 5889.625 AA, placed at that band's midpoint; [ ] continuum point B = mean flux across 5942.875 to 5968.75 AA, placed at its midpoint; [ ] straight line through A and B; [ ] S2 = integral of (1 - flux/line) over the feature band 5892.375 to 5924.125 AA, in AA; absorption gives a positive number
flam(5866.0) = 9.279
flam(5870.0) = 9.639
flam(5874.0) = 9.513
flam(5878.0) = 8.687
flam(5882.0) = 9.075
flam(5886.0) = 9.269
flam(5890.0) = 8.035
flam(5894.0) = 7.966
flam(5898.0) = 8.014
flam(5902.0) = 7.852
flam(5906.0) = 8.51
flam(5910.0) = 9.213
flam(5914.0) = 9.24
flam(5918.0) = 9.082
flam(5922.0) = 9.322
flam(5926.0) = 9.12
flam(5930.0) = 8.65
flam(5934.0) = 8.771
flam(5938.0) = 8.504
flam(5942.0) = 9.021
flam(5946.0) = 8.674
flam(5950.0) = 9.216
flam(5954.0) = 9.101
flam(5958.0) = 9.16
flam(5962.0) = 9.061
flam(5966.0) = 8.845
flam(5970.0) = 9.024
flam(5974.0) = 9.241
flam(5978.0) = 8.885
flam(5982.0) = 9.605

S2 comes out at 1.1 AA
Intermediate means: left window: 8.94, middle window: 8.66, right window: 9.01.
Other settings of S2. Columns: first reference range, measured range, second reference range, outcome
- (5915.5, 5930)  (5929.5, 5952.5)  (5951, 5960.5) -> 0.75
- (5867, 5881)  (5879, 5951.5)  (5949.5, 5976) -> 3.42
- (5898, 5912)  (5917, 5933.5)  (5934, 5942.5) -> -0.77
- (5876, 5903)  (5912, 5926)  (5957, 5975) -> -0.85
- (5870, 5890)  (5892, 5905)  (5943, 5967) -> 1.54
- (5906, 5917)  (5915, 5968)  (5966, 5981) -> 0.60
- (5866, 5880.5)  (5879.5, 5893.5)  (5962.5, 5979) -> 0.81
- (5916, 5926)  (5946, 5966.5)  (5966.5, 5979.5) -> 0.06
